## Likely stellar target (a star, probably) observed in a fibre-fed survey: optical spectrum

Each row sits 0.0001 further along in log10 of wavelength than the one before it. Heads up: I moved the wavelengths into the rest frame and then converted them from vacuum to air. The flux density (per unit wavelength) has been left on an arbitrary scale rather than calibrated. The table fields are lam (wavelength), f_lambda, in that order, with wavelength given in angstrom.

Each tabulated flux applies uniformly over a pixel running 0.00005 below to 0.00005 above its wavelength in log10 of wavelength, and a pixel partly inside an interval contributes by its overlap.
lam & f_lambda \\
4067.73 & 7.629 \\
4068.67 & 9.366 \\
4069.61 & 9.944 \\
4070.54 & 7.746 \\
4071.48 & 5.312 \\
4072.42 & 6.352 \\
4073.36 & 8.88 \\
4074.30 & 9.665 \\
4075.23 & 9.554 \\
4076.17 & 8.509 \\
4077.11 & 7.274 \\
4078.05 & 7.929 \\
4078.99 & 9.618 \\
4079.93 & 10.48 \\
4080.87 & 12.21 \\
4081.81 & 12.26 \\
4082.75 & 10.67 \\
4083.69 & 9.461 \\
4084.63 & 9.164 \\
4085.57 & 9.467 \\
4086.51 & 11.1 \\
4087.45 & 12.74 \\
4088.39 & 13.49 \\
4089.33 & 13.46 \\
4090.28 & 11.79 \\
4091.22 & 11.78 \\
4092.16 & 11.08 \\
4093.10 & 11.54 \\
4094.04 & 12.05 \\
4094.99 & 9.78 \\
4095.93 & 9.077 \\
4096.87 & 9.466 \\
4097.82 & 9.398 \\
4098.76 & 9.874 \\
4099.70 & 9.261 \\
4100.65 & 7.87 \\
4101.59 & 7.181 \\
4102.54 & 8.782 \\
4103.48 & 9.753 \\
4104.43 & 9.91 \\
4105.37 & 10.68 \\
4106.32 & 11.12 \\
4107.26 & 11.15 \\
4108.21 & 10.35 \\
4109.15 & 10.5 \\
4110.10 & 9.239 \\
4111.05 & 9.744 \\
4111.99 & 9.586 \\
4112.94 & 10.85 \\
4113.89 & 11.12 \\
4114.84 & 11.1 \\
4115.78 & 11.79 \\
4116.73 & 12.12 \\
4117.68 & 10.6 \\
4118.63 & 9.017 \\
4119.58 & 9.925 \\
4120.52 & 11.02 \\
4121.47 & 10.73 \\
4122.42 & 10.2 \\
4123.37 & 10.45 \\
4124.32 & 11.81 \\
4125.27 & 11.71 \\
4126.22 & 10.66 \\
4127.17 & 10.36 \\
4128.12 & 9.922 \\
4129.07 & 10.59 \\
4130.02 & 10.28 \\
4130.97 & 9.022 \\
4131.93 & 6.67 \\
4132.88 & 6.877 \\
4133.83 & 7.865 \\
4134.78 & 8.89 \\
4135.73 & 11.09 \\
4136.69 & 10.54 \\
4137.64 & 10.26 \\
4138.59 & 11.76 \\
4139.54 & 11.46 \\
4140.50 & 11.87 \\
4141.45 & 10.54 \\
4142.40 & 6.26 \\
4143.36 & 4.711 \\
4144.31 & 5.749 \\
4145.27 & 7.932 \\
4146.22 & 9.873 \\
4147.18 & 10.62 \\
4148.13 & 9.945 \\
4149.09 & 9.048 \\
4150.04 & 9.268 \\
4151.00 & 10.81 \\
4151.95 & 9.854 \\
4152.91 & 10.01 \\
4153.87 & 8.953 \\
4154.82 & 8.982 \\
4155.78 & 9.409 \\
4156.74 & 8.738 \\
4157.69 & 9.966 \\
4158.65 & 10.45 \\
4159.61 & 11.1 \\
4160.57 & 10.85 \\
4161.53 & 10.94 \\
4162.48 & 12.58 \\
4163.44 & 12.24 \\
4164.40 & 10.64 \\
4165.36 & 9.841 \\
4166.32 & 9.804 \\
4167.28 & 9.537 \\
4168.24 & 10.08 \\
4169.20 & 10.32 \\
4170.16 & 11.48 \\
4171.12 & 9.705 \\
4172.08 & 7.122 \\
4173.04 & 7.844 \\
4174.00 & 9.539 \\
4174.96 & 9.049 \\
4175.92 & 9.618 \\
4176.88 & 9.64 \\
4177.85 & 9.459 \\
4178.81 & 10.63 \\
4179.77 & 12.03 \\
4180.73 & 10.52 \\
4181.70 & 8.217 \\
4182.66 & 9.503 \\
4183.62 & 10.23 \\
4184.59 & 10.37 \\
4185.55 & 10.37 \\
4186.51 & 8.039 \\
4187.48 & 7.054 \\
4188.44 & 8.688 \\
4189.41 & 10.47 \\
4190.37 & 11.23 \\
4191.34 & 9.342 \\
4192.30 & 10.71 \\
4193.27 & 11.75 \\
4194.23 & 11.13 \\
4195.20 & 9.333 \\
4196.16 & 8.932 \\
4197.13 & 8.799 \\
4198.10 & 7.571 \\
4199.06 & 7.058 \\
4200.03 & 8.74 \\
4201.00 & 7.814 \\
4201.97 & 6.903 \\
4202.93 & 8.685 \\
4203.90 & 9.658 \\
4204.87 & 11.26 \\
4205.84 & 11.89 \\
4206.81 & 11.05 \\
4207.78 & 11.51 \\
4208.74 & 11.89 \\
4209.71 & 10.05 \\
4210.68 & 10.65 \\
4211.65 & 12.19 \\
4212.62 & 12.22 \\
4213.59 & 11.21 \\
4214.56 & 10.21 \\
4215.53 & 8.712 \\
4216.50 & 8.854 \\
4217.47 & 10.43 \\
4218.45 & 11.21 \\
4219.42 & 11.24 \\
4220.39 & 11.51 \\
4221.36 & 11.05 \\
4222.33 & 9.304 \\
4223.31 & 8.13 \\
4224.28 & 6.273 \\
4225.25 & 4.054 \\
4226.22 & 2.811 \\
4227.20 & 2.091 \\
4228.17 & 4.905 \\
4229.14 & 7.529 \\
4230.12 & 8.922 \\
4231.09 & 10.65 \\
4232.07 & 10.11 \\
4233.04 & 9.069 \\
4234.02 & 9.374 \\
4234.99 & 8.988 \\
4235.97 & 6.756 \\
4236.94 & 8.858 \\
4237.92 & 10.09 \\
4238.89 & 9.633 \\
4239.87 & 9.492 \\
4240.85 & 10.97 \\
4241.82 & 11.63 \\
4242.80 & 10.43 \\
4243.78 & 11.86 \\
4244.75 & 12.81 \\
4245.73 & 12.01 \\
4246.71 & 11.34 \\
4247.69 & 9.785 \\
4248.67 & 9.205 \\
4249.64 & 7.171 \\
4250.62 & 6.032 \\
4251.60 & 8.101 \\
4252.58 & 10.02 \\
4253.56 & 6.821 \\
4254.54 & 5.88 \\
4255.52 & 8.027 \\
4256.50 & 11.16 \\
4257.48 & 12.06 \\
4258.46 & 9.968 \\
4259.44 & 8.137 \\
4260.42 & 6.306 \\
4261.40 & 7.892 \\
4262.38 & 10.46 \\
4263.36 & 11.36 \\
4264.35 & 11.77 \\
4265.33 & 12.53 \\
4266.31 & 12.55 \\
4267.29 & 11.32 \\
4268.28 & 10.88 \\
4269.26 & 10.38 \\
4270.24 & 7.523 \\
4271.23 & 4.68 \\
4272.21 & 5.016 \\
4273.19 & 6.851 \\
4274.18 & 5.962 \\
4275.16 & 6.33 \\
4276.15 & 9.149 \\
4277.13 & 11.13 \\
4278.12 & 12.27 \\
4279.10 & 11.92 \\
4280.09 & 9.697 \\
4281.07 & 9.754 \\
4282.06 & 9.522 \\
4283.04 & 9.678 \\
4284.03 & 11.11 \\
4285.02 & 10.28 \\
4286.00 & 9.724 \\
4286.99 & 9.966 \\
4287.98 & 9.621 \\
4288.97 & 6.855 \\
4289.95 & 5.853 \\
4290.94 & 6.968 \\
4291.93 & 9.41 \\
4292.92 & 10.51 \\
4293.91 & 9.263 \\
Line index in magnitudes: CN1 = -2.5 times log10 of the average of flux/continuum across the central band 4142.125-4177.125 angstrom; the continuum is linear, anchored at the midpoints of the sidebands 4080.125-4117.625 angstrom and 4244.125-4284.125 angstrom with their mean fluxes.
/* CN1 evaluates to 0.06 mag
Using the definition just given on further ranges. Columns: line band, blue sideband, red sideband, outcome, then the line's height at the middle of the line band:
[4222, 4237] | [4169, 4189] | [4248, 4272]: 0.26 mag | 9.27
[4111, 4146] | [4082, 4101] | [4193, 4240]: 0.04 mag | 10.2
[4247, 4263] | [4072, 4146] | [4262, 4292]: 0.10 mag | 9.45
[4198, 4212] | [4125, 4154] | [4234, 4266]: -0.03 mag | 9.56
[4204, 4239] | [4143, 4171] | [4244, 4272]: 0.04 mag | 9.6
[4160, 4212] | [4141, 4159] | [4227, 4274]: -0.10 mag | 9.06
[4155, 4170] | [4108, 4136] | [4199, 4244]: -0.07 mag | 9.8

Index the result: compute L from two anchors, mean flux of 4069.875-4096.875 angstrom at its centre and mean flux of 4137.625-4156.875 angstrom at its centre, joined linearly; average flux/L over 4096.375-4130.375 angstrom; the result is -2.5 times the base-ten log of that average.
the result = -0.055 mag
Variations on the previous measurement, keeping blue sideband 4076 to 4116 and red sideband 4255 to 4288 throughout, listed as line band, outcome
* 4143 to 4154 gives 0.131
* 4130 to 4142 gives 0.044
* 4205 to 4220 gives -0.114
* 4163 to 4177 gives 0.026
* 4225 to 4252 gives 0.107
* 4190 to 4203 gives 0.085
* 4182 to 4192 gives 0.044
